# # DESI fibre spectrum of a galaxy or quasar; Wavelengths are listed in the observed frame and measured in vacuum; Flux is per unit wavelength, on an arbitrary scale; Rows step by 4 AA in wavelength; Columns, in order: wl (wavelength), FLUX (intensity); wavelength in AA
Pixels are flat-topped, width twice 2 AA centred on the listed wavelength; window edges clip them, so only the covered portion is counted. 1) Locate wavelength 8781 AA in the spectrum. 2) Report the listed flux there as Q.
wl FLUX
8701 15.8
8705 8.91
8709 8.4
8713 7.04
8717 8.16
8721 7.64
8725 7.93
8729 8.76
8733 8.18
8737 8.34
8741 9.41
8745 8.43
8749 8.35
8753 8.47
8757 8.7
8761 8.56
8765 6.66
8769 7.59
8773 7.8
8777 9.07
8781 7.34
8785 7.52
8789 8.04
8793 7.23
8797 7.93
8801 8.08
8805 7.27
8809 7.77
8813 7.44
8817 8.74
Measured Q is 7.34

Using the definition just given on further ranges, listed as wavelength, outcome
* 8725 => 7.93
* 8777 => 9.07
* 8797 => 7.93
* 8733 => 8.18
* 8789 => 8.04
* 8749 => 8.35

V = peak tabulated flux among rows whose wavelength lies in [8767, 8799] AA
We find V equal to 9.07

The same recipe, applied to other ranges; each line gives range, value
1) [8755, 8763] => 8.7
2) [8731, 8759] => 9.41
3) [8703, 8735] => 8.91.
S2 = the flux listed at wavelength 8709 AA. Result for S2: 8.4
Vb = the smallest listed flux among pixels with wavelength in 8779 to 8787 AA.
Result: 7.34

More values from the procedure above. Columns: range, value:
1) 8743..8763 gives 8.35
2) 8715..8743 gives 7.64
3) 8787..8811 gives 7.23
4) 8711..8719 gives 7.04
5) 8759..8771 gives 6.66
